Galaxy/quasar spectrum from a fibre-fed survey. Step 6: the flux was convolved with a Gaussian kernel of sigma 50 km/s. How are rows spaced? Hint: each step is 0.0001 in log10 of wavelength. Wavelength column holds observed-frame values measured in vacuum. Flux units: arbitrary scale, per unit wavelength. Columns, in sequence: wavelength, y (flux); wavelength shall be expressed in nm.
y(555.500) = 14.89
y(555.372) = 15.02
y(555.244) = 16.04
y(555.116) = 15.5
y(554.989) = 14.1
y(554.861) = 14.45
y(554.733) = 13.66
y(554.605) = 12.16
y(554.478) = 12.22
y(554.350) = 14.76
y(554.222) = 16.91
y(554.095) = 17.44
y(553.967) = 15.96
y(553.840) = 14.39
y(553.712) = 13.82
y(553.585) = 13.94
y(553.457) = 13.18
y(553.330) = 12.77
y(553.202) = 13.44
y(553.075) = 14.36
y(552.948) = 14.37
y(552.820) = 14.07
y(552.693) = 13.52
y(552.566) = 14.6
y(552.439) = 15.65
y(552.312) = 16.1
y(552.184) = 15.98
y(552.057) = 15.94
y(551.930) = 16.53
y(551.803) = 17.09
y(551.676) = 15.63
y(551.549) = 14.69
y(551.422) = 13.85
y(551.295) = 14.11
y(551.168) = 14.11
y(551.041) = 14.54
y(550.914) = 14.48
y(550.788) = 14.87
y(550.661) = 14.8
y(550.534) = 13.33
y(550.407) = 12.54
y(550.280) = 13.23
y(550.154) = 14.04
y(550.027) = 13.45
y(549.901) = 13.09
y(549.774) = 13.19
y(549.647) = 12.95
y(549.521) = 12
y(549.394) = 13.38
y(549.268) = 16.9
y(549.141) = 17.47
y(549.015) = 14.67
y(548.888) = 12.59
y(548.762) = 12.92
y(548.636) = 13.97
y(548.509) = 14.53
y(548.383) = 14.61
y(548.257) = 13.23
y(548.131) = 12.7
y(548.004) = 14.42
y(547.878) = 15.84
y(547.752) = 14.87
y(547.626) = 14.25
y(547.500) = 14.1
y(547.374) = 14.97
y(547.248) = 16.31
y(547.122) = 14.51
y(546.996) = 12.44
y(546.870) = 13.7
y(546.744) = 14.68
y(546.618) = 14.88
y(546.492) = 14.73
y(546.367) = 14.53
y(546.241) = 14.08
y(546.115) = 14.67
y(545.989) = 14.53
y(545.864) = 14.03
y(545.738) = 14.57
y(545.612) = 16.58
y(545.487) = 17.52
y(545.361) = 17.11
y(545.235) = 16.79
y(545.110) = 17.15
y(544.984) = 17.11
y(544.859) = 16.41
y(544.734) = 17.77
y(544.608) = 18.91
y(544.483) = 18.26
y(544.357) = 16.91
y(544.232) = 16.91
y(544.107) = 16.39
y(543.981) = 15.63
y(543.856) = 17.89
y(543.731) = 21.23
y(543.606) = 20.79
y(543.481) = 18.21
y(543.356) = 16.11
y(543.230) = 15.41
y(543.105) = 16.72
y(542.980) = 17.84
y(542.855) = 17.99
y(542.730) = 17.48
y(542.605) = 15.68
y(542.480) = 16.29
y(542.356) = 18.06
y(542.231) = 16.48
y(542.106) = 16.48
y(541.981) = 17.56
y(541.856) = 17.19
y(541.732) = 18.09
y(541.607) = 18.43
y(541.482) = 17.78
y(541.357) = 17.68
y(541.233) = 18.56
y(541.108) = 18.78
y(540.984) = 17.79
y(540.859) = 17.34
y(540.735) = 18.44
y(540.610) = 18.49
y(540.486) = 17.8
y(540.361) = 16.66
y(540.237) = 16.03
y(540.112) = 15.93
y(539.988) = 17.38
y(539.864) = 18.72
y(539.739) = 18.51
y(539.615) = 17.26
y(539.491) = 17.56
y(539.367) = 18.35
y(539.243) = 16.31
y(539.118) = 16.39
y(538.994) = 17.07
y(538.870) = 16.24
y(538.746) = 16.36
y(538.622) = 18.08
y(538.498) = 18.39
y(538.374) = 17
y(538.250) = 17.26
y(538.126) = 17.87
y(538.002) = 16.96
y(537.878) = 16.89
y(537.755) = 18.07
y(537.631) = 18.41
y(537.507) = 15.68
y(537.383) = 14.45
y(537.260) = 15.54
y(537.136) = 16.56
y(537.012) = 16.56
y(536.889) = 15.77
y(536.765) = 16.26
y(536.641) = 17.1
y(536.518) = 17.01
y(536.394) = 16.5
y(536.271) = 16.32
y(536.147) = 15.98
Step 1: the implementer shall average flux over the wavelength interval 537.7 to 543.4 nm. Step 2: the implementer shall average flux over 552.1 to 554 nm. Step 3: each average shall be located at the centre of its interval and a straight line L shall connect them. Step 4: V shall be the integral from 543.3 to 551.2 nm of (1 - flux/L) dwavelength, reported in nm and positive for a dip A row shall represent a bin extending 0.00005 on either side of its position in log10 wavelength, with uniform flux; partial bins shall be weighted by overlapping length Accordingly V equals 0.302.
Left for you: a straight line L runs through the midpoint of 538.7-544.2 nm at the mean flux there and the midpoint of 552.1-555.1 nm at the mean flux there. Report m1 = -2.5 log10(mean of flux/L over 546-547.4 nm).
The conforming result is 0.118 mag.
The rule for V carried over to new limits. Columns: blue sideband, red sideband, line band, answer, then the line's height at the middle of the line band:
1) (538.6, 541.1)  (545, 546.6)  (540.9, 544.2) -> -0.203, 16.5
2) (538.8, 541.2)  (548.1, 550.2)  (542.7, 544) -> -0.138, 16.1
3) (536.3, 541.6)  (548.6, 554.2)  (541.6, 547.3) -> -0.190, 16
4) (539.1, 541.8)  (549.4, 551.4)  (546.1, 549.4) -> 0.055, 14.7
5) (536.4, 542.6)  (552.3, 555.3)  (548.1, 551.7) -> 0.285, 15.2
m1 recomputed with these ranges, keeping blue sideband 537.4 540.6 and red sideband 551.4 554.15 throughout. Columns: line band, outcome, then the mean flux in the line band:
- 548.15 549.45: 0.085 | 14.4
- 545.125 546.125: 0.017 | 15.8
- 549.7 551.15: 0.112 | 13.8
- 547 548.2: 0.087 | 14.5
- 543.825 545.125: -0.058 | 17.2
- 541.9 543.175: -0.028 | 17.1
